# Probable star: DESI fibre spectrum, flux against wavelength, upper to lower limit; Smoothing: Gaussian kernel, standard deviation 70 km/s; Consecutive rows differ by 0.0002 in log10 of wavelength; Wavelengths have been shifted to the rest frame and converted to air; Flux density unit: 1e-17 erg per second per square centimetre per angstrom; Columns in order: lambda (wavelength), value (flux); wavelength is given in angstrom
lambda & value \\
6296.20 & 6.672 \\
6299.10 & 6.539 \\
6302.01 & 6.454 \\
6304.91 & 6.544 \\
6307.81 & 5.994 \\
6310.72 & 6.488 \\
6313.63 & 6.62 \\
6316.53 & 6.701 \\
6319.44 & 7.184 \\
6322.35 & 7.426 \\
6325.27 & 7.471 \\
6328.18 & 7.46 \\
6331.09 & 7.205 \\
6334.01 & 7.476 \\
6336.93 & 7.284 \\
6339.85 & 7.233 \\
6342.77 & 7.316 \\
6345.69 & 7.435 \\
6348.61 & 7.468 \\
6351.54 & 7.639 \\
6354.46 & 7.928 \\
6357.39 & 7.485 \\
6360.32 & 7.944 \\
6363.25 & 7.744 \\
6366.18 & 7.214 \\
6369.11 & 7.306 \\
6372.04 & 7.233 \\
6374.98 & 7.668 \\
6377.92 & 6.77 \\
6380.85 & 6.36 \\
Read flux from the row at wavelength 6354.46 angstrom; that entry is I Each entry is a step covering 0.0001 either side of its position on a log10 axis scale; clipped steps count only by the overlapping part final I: 7.928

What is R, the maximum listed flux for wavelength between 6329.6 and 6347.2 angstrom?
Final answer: 7.476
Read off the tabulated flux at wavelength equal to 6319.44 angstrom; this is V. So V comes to 7.184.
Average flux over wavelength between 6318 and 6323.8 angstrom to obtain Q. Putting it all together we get 7.31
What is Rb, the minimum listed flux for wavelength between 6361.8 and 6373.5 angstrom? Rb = 7.214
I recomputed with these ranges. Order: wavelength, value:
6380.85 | 6.36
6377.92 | 6.77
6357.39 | 7.485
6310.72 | 6.488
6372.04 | 7.233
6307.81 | 5.994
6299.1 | 6.539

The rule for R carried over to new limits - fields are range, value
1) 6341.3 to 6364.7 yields 7.944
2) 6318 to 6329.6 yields 7.471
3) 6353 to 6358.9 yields 7.928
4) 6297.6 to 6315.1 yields 6.62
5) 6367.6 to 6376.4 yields 7.668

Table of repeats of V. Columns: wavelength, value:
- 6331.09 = 7.205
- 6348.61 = 7.468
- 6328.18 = 7.46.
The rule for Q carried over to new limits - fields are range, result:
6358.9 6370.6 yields 7.55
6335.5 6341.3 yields 7.26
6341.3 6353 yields 7.47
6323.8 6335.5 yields 7.4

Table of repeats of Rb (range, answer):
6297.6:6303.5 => 6.454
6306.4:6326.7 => 5.994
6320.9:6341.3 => 7.205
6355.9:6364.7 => 7.485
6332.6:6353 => 7.233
